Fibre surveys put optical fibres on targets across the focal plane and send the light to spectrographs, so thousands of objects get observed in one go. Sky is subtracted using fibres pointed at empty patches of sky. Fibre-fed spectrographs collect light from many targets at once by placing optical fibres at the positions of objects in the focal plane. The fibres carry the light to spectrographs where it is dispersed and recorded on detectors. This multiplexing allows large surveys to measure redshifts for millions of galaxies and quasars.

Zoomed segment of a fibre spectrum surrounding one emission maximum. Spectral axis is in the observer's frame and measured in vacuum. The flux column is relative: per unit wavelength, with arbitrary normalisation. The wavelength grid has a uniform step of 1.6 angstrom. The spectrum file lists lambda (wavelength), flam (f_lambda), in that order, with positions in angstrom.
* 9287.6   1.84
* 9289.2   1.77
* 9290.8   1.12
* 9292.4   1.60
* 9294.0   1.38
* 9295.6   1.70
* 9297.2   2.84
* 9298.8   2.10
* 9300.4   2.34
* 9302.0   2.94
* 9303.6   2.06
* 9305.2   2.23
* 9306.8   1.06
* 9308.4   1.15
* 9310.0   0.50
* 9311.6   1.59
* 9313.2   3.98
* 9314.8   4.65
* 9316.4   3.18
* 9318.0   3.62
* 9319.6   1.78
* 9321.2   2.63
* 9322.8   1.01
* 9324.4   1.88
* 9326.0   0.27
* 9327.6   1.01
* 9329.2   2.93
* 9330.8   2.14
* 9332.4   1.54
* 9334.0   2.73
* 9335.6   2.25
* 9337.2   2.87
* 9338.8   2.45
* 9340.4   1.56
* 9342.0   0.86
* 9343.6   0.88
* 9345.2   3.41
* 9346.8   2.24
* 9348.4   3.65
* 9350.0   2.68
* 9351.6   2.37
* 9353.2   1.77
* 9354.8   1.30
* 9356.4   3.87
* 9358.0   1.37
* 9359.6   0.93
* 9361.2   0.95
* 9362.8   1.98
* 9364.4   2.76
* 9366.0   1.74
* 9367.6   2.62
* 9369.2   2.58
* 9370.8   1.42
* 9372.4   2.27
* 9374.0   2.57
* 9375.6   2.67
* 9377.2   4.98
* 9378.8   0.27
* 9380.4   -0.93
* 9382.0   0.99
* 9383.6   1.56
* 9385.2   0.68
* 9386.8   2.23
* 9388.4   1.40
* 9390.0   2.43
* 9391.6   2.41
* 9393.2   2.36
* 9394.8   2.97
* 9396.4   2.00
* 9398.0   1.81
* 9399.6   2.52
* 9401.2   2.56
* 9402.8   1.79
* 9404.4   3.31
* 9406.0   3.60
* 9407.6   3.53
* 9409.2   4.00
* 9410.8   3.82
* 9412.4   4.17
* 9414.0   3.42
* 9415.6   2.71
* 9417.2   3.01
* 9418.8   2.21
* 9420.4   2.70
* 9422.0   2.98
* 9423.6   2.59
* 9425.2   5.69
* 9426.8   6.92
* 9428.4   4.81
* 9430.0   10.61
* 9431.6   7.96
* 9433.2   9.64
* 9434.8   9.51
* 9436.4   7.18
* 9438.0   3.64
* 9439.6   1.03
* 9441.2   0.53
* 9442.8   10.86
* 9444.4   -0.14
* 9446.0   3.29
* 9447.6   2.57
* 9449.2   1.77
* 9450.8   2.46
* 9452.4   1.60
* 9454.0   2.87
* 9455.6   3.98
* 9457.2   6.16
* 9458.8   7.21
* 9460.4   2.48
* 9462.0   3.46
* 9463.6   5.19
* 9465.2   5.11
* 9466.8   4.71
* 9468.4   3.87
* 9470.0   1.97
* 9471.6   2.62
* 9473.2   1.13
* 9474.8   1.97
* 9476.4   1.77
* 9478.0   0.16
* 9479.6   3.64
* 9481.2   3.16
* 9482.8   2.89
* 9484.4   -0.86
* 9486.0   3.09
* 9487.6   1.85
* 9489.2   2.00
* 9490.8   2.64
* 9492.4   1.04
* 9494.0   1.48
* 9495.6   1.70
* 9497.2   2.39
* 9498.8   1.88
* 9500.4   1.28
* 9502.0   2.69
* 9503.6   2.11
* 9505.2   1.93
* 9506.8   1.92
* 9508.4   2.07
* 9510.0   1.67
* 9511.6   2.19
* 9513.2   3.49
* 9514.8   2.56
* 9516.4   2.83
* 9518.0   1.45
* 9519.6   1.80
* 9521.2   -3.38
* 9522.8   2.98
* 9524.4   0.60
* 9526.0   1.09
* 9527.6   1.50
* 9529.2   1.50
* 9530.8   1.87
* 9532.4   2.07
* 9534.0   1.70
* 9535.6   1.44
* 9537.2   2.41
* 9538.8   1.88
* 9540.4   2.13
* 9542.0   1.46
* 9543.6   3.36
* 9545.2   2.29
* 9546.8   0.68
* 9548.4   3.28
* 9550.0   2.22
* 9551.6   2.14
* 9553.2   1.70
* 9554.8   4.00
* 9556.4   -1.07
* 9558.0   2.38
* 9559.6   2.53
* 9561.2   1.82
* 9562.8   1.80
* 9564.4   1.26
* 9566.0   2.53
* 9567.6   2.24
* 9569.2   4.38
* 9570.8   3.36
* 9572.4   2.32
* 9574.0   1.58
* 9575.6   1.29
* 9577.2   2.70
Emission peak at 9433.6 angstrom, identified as H-alpha 6563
